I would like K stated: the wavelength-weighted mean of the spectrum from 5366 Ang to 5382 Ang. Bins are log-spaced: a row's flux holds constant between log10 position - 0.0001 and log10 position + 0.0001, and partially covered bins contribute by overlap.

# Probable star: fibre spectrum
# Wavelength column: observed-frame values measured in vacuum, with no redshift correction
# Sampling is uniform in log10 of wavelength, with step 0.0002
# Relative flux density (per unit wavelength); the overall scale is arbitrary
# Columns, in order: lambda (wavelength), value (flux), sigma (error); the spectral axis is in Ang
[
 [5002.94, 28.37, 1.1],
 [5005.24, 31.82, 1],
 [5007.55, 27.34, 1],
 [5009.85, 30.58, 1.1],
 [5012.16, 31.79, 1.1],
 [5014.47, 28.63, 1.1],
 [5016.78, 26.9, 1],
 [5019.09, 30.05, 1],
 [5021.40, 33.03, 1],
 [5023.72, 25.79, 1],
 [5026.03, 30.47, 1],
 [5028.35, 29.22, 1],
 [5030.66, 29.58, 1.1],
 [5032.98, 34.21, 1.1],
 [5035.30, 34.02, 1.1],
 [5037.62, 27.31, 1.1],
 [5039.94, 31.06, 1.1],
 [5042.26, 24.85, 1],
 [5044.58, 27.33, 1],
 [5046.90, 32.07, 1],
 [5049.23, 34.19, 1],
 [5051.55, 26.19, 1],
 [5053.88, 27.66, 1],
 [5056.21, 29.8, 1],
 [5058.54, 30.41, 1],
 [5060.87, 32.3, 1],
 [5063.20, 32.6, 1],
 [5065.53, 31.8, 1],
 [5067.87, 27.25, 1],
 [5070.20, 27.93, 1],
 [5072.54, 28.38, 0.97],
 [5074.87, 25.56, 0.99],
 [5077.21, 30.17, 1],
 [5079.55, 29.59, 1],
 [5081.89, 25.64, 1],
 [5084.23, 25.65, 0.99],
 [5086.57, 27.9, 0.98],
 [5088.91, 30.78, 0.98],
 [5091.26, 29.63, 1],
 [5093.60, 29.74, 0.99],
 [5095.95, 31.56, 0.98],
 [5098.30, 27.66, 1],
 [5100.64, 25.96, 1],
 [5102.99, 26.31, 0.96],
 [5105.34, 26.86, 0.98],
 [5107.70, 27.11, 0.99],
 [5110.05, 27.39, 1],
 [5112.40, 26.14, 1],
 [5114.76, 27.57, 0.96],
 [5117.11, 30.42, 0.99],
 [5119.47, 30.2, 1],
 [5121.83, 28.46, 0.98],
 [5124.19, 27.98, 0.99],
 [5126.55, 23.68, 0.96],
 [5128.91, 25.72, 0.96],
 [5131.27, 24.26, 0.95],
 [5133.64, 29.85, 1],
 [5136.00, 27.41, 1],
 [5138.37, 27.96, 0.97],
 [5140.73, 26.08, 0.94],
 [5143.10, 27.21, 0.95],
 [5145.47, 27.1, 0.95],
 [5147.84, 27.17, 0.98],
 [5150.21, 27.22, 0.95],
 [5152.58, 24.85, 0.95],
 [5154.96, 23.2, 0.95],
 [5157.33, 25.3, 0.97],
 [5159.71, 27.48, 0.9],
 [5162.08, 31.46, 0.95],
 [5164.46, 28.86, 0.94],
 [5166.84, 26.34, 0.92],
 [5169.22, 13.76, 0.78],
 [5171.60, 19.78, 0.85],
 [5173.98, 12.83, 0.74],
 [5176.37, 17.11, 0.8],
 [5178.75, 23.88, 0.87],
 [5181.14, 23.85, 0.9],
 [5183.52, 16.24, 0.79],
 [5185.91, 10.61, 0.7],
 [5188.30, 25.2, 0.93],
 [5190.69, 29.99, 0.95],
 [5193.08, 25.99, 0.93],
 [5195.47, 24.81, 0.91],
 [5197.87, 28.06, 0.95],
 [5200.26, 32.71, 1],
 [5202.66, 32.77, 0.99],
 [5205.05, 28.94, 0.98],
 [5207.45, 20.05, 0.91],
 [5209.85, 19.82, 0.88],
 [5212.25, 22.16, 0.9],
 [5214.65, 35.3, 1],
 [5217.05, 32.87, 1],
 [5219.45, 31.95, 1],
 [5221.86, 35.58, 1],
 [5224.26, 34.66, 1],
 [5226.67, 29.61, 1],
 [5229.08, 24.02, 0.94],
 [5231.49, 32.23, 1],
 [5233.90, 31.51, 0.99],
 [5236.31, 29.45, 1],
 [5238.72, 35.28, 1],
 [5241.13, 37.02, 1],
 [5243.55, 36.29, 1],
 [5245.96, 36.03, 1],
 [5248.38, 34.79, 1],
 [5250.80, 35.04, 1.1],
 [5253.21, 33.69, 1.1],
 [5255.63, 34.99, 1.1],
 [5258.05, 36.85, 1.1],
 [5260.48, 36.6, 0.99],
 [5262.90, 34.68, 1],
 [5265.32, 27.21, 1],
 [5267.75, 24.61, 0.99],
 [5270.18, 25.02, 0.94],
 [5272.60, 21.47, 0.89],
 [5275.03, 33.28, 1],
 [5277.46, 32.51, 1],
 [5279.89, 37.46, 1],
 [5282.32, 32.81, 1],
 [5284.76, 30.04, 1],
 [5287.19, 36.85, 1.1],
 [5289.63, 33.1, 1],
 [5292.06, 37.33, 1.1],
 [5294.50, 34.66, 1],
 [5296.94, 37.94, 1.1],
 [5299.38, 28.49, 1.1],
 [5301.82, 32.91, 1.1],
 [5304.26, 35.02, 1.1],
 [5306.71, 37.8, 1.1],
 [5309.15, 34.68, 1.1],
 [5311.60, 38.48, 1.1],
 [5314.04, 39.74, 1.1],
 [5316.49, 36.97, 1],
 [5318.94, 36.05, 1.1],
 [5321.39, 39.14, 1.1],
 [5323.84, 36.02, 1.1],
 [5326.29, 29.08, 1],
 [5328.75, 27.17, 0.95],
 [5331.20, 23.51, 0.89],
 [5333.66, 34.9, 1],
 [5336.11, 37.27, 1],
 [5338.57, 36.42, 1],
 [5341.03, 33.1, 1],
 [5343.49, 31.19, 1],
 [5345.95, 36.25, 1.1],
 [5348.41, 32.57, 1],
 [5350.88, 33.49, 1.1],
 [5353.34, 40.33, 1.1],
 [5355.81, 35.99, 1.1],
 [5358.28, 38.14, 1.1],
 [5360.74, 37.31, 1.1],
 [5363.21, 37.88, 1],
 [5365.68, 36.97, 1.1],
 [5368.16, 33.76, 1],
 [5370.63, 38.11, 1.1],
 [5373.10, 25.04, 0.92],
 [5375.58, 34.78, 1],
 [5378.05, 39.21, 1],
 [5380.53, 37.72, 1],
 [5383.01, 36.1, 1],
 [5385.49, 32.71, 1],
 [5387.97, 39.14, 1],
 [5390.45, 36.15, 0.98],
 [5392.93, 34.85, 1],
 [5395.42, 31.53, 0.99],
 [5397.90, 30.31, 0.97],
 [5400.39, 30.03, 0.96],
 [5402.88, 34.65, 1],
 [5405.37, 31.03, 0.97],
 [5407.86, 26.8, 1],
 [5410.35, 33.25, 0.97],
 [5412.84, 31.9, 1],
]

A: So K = 34.9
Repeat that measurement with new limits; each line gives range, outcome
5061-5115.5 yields 28.3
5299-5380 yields 34.9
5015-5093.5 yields 29.4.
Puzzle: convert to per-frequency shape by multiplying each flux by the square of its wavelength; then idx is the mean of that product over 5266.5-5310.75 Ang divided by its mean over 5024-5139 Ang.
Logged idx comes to 1.2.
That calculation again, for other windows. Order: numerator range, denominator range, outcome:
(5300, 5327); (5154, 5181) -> 1.67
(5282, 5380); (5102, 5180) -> 1.46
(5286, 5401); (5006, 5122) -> 1.33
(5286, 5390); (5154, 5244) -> 1.38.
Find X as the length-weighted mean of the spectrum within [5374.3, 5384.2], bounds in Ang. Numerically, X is 36.9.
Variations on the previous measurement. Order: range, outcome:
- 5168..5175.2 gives 15.5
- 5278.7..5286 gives 33.4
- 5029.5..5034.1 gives 31.9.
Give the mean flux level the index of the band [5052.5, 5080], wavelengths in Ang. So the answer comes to 29.4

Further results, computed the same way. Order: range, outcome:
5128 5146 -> 27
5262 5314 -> 32.8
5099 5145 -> 27.2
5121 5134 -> 26.4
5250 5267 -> 33.9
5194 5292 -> 31.4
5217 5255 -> 33.2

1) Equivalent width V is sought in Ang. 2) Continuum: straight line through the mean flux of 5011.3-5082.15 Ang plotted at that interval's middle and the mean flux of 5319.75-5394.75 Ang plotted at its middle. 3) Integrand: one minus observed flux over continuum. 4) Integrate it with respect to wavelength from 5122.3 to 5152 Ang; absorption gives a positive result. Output 4.1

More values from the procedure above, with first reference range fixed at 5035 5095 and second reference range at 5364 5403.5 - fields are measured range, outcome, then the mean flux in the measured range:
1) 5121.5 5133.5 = 1.6 Ang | 26.2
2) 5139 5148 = 1.0 Ang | 26.9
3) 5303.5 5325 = -2.5 Ang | 37.1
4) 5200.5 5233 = 2.4 Ang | 29.4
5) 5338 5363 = -1.2 Ang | 35.6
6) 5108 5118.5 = 0.7 Ang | 27.9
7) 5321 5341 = 0.5 Ang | 32.7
